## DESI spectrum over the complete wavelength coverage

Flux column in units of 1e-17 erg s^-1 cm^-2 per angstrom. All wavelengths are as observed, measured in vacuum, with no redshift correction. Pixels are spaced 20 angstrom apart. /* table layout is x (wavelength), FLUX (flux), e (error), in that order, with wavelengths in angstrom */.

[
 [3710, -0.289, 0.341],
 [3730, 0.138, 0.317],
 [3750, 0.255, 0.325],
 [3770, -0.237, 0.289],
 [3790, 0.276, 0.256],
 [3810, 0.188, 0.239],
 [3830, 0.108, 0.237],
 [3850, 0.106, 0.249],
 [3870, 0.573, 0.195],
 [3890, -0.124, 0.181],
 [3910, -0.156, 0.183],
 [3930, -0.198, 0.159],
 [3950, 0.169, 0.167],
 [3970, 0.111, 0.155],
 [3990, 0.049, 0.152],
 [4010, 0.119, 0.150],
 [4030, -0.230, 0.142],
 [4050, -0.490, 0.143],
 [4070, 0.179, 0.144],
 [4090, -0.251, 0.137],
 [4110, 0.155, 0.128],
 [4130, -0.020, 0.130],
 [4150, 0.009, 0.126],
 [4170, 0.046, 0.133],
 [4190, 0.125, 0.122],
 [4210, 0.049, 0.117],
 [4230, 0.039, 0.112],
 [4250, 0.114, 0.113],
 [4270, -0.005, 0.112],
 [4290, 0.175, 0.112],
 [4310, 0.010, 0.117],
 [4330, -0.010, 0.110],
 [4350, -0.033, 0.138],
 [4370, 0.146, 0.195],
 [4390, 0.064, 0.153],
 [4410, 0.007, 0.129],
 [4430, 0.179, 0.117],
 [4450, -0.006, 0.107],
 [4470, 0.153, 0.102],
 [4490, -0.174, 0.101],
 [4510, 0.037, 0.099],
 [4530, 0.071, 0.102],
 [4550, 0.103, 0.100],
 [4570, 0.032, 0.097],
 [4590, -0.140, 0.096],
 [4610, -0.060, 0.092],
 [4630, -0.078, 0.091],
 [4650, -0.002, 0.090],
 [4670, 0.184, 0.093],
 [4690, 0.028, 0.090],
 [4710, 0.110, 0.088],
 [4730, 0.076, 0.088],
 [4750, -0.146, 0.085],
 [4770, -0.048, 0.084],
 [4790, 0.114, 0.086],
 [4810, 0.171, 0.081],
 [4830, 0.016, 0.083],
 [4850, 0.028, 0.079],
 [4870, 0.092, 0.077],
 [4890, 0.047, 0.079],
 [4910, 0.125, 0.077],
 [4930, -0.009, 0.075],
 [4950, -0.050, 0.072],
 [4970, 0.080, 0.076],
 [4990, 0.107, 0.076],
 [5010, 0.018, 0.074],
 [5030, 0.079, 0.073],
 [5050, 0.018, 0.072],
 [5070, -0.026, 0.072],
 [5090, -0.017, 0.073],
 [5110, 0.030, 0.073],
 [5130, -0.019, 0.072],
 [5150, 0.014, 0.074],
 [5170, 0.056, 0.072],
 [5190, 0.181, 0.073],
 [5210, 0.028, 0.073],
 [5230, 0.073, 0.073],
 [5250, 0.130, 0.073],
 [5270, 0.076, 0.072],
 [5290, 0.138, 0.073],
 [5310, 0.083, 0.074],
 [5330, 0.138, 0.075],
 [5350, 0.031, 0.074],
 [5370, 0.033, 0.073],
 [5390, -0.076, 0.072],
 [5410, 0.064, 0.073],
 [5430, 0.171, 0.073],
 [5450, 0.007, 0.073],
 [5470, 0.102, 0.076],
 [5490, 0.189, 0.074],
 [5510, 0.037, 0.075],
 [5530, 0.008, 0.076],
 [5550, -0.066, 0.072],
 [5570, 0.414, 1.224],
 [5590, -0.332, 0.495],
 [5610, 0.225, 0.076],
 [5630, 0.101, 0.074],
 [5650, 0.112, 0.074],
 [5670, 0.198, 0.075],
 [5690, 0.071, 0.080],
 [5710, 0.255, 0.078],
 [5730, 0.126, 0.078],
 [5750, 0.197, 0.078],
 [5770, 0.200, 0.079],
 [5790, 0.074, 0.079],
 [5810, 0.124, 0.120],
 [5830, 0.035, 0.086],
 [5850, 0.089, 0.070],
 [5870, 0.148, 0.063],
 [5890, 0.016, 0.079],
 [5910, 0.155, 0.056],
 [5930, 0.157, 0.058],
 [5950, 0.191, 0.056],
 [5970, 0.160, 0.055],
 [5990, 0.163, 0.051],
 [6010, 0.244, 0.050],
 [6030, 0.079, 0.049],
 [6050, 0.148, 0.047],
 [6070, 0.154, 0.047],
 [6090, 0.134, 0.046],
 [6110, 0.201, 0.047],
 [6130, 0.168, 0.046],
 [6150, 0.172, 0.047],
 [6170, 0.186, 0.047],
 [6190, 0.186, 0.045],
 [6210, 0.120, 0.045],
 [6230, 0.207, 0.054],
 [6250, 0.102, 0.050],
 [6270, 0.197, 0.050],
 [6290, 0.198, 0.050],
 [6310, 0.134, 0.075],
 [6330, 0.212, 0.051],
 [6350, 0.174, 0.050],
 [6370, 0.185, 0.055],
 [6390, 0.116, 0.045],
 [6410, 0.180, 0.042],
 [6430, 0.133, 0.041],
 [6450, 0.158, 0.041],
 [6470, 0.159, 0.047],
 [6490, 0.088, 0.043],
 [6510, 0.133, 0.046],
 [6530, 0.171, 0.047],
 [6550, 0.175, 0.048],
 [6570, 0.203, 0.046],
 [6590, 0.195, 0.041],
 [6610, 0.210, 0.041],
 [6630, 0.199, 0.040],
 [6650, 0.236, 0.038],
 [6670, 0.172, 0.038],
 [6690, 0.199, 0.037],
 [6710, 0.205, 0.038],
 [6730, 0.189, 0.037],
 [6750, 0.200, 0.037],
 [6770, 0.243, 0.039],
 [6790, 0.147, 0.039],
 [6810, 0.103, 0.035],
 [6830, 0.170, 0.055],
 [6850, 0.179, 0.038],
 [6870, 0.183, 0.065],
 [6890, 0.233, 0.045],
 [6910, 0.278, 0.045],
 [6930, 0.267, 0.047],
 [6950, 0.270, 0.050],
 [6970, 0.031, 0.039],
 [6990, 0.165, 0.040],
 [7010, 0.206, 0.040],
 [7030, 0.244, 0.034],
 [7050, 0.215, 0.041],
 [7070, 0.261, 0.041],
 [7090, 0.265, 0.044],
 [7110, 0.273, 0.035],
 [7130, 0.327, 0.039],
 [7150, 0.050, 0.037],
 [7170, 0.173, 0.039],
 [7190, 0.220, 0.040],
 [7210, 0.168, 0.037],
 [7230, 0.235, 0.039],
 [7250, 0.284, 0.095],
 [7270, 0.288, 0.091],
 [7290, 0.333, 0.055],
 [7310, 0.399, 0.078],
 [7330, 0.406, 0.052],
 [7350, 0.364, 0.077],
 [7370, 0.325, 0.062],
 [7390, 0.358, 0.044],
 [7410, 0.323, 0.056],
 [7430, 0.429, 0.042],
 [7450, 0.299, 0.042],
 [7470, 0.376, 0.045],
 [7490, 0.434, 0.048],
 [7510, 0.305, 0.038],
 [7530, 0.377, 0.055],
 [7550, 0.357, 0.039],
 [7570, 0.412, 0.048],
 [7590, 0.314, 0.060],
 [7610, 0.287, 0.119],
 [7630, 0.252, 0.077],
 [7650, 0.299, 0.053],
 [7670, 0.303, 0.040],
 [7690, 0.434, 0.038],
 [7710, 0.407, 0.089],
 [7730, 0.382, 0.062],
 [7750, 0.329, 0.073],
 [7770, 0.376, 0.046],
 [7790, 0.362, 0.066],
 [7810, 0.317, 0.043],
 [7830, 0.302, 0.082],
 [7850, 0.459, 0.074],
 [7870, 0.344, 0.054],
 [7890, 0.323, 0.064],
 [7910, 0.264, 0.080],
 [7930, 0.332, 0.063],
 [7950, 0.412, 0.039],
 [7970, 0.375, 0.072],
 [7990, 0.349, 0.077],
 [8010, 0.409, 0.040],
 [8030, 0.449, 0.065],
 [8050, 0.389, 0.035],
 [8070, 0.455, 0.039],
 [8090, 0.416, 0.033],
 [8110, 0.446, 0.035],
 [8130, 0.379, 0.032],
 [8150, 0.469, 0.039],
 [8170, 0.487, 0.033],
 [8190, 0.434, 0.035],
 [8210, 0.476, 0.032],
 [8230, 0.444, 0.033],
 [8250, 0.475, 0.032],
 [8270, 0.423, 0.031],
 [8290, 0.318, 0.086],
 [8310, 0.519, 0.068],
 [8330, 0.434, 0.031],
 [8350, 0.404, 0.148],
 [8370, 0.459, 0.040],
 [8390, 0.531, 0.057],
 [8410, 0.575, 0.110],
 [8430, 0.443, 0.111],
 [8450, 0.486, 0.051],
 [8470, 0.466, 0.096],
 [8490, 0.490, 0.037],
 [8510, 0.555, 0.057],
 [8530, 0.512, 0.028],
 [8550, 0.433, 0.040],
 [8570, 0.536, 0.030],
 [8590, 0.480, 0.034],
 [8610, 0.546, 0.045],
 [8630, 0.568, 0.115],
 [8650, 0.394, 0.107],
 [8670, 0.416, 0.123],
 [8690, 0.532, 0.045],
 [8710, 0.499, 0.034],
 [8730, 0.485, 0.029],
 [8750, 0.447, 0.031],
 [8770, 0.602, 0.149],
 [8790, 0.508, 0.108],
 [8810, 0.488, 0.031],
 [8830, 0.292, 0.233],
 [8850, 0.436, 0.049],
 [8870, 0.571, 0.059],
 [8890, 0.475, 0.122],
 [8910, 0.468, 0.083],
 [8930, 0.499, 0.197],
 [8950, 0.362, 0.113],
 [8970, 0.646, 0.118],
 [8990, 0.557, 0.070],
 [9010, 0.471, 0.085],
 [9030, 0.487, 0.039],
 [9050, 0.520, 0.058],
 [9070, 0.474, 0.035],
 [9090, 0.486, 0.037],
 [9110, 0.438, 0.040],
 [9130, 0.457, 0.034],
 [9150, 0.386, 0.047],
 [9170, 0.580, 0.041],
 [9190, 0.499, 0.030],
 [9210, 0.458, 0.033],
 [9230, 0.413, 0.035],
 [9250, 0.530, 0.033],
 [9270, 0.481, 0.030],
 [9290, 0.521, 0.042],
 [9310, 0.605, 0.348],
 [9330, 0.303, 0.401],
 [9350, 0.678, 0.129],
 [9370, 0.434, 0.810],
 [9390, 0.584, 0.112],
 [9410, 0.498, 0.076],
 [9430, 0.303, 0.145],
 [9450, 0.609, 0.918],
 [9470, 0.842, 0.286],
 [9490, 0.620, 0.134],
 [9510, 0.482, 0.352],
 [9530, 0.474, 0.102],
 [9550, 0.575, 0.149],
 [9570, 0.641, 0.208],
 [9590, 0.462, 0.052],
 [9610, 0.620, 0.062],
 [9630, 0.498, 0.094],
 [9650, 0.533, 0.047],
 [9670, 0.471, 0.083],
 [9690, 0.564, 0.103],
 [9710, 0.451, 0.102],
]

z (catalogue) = 0.817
